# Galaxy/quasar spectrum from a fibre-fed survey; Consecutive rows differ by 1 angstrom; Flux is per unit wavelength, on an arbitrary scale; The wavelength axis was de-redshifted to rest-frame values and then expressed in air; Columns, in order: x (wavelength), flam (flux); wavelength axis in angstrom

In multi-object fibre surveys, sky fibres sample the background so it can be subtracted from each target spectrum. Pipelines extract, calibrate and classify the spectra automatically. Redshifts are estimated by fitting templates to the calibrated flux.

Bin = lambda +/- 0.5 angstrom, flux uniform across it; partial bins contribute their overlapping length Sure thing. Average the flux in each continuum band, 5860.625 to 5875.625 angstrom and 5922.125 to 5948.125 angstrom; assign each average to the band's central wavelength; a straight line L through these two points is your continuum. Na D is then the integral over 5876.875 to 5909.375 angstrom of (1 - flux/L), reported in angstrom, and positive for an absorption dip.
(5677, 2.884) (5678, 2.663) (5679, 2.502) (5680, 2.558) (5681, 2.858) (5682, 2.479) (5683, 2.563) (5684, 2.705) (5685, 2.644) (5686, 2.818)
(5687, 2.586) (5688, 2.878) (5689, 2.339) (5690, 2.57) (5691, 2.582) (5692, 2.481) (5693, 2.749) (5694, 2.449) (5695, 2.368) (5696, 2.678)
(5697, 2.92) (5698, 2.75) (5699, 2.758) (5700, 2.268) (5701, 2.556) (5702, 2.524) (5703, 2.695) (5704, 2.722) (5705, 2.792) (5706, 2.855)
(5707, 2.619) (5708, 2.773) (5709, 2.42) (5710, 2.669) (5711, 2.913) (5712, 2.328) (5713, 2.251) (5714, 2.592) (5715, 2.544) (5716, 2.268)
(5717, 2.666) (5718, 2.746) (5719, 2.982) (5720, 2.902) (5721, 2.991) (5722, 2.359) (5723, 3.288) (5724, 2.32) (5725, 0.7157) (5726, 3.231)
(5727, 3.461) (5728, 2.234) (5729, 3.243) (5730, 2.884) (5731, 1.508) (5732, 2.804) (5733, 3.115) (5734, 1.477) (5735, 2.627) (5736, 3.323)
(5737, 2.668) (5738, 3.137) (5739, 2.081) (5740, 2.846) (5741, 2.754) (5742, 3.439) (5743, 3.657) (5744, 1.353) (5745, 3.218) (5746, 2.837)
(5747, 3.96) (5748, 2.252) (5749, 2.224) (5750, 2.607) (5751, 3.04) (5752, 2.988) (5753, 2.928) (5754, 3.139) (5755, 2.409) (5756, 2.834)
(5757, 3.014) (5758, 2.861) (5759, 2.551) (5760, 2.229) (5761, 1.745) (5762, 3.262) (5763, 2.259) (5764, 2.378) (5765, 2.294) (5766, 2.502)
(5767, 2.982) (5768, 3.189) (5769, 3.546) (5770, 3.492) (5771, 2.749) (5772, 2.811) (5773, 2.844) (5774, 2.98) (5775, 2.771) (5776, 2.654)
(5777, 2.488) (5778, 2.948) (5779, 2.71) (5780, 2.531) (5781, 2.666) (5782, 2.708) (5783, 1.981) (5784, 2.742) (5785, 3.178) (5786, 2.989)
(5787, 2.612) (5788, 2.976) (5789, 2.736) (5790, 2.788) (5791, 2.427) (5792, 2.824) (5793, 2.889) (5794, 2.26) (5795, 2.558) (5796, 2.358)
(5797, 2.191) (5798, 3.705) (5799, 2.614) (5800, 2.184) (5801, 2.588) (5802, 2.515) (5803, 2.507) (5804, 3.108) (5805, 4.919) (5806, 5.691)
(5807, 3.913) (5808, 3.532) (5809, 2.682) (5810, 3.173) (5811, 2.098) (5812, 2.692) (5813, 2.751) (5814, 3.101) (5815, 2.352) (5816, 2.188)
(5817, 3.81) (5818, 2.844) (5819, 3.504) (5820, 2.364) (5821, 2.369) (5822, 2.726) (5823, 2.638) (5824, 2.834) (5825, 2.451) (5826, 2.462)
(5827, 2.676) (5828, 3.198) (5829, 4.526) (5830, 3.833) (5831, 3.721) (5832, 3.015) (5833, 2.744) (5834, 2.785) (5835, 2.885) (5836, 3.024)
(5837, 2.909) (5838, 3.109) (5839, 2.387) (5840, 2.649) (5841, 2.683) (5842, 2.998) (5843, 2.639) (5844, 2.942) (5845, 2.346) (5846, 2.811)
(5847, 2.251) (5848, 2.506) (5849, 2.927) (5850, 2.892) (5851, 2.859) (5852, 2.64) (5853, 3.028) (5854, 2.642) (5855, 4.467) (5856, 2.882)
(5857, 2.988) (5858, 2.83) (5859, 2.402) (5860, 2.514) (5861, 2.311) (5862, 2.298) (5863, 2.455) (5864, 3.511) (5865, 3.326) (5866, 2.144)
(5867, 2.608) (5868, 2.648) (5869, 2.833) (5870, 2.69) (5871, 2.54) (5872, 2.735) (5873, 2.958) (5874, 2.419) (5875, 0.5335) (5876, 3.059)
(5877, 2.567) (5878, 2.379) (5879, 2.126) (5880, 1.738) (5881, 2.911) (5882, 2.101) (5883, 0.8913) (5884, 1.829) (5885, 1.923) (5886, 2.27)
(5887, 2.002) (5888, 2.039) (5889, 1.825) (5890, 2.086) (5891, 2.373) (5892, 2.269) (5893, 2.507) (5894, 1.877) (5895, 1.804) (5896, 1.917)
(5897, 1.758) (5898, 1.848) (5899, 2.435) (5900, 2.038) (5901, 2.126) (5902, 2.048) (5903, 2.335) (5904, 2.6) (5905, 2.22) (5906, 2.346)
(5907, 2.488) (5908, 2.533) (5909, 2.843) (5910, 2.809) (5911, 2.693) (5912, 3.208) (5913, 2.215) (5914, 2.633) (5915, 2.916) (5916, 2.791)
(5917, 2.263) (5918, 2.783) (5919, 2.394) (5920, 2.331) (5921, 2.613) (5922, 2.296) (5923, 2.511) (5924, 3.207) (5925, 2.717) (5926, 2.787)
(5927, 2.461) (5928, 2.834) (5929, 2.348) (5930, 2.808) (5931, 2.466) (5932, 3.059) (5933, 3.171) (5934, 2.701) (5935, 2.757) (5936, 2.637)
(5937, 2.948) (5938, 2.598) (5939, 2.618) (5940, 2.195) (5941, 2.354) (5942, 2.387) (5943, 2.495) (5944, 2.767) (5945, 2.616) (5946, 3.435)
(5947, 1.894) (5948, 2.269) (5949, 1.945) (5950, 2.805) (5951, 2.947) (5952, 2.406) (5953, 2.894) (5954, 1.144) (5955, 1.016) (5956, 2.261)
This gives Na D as 5.5 angstrom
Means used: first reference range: 2.54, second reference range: 2.66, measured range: 2.15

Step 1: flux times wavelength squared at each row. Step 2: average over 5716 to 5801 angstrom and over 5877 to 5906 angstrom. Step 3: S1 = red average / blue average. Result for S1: 0.8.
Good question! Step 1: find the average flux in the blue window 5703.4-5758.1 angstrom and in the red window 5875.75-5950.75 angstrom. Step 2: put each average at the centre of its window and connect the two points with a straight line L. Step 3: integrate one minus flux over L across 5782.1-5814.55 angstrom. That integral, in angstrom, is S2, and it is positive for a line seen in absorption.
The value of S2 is -3.9 angstrom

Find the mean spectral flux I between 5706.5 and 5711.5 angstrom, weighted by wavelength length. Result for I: 2.68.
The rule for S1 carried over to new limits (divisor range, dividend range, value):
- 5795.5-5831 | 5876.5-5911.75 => 0.75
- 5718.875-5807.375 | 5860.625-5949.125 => 0.92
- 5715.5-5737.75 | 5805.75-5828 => 1.14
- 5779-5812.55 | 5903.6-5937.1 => 0.96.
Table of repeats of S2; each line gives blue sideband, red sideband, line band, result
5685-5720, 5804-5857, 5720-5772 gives 0.5 angstrom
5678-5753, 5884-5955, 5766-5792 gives -2.2 angstrom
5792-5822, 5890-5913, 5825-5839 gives -1.6 angstrom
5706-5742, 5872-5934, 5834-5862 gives -3.8 angstrom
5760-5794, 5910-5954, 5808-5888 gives -0.3 angstrom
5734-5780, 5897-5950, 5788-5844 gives -4.9 angstrom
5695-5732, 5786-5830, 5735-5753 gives -0.8 angstrom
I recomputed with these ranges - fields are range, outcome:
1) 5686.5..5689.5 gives 2.6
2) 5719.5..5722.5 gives 2.75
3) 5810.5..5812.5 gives 2.4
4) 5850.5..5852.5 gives 2.75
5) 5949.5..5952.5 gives 2.72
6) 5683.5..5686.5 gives 2.72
